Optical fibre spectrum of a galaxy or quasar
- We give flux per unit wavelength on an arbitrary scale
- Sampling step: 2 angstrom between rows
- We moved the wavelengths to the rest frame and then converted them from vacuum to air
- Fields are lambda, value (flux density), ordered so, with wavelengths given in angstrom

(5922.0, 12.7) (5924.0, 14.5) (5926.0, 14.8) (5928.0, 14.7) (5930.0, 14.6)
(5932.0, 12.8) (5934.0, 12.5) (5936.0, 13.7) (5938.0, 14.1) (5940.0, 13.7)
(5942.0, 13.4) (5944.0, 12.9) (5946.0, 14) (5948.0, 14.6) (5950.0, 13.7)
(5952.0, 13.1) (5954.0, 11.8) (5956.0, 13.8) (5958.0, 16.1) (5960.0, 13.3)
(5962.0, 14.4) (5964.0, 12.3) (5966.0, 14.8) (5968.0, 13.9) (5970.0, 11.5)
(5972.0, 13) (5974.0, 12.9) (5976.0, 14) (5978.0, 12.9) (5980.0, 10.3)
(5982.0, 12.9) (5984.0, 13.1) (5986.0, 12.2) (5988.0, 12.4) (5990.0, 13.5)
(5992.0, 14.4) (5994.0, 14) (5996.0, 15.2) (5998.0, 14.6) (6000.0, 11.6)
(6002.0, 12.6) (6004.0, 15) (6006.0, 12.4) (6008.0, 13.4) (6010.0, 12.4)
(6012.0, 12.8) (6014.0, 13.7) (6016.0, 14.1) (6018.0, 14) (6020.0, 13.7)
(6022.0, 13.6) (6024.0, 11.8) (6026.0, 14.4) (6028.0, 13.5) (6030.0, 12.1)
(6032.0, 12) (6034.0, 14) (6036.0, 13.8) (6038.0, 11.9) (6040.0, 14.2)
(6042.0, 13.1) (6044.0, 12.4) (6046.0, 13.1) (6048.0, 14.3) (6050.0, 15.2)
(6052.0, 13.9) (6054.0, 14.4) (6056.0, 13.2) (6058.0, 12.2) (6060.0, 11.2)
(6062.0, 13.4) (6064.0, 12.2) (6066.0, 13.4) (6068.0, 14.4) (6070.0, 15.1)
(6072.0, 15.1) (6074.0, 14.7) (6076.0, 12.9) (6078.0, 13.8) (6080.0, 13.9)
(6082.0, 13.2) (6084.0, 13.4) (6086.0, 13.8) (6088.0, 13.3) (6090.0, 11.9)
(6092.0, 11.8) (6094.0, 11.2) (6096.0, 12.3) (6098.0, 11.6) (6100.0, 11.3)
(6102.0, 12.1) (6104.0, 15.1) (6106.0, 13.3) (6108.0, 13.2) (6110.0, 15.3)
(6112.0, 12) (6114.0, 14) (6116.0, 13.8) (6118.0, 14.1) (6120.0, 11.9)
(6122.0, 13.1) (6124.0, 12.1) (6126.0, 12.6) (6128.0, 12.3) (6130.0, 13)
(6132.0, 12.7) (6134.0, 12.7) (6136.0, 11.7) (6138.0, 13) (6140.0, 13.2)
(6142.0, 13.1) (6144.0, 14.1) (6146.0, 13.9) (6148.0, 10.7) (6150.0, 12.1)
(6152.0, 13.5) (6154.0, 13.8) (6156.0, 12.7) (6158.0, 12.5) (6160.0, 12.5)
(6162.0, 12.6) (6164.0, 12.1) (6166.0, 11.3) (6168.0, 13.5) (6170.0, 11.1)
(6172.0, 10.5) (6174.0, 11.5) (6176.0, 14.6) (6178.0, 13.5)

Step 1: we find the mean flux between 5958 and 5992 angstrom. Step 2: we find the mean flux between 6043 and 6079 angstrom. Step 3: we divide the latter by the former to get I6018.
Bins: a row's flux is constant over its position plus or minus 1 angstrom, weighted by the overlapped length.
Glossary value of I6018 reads 1.04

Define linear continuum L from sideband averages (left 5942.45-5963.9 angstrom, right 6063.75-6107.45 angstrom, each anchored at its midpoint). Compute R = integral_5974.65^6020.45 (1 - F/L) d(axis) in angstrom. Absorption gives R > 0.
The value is 0.9 angstrom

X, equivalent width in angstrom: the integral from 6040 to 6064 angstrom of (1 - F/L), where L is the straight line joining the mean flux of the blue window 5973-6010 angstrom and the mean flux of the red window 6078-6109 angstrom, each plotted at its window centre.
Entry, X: -0.7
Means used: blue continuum 13.2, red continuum 12.8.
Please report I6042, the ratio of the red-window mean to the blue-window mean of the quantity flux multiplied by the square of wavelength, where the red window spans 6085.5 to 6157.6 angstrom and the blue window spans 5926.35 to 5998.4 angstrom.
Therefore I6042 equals 1.0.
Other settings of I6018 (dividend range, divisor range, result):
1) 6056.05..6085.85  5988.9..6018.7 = 0.99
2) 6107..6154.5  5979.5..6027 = 0.98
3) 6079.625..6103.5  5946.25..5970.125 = 0.91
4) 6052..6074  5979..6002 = 1.03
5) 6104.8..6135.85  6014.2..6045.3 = 0.98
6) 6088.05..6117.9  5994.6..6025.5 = 0.96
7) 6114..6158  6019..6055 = 0.96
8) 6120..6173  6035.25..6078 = 0.93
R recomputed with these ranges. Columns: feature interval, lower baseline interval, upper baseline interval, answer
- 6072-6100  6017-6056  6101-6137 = 0.6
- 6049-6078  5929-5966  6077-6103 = -2.0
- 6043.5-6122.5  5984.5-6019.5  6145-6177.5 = -2.1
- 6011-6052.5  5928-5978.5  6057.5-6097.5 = -0.3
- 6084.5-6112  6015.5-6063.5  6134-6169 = 0.5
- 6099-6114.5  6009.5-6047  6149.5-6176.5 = -0.6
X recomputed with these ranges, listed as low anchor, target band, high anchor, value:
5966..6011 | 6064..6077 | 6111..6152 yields -1.2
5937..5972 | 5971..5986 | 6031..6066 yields 0.9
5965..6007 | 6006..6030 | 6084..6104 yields -0.7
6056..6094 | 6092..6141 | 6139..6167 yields 0.7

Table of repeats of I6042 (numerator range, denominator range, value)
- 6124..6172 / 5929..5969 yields 0.98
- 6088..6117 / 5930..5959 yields 0.99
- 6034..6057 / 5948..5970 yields 1.03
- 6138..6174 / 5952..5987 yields 1.01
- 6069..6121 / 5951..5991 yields 1.05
